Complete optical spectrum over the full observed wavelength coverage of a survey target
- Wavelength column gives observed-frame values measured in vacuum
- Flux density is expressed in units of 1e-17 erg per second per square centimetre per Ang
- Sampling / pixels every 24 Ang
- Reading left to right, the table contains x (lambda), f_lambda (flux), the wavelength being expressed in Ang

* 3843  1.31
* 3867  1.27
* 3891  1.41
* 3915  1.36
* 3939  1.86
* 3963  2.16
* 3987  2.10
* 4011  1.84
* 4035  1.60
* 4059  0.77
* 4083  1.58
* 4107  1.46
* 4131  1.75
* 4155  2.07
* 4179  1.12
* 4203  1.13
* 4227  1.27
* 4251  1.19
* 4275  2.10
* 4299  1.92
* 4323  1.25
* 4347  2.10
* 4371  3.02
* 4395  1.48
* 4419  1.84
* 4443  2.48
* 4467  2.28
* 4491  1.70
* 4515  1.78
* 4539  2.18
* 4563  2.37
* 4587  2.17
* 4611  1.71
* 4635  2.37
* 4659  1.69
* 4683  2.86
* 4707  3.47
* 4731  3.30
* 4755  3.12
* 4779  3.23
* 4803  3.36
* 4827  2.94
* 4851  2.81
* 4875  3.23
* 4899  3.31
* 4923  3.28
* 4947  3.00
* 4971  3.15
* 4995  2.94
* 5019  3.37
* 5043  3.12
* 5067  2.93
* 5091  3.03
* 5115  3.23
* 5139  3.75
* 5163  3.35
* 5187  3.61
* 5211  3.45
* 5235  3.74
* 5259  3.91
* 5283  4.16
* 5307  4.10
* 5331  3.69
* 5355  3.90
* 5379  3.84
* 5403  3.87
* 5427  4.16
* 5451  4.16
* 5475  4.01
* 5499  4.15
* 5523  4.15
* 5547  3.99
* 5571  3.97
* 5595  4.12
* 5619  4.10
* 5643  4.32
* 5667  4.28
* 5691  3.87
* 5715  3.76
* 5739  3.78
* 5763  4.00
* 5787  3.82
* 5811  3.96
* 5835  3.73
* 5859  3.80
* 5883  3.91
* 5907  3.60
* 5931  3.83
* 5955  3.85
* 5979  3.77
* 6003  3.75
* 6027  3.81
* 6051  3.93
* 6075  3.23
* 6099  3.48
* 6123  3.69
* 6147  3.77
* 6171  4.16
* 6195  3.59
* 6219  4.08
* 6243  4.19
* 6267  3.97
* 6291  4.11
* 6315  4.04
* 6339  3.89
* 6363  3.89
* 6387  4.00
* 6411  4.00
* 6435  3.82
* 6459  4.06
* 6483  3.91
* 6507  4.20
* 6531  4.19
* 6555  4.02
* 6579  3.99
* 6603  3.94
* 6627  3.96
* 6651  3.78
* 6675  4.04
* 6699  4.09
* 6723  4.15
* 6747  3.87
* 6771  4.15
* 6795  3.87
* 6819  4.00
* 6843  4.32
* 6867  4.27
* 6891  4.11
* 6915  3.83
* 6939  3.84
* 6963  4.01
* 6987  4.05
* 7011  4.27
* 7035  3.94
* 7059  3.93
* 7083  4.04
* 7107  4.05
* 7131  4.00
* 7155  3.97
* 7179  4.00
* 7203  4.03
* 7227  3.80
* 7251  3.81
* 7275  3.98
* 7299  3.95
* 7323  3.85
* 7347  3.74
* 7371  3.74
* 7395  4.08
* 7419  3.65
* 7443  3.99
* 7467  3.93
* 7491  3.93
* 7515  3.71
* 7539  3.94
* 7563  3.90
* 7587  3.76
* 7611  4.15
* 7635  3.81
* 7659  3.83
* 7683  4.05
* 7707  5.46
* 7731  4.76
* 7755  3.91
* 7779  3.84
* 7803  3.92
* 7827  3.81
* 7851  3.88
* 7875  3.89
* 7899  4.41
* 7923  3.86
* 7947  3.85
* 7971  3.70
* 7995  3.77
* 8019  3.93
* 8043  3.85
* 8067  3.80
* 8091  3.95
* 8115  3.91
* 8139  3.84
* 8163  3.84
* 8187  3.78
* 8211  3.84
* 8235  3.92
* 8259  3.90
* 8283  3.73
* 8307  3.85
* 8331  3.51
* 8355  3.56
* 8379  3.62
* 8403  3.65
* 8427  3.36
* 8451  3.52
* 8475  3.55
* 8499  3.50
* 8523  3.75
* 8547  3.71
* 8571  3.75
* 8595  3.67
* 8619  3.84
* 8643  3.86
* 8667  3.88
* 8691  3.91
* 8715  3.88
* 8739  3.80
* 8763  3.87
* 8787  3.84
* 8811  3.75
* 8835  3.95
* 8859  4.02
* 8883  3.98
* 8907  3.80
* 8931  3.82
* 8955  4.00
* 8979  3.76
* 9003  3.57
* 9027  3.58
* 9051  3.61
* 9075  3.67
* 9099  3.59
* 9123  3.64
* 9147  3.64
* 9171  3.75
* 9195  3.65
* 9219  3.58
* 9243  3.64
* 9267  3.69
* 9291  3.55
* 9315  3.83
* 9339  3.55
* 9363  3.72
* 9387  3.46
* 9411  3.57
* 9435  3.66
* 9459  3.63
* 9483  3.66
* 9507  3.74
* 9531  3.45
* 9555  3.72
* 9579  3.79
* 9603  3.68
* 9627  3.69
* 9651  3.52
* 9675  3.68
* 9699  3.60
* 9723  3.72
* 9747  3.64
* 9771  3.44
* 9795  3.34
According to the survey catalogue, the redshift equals 0.17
